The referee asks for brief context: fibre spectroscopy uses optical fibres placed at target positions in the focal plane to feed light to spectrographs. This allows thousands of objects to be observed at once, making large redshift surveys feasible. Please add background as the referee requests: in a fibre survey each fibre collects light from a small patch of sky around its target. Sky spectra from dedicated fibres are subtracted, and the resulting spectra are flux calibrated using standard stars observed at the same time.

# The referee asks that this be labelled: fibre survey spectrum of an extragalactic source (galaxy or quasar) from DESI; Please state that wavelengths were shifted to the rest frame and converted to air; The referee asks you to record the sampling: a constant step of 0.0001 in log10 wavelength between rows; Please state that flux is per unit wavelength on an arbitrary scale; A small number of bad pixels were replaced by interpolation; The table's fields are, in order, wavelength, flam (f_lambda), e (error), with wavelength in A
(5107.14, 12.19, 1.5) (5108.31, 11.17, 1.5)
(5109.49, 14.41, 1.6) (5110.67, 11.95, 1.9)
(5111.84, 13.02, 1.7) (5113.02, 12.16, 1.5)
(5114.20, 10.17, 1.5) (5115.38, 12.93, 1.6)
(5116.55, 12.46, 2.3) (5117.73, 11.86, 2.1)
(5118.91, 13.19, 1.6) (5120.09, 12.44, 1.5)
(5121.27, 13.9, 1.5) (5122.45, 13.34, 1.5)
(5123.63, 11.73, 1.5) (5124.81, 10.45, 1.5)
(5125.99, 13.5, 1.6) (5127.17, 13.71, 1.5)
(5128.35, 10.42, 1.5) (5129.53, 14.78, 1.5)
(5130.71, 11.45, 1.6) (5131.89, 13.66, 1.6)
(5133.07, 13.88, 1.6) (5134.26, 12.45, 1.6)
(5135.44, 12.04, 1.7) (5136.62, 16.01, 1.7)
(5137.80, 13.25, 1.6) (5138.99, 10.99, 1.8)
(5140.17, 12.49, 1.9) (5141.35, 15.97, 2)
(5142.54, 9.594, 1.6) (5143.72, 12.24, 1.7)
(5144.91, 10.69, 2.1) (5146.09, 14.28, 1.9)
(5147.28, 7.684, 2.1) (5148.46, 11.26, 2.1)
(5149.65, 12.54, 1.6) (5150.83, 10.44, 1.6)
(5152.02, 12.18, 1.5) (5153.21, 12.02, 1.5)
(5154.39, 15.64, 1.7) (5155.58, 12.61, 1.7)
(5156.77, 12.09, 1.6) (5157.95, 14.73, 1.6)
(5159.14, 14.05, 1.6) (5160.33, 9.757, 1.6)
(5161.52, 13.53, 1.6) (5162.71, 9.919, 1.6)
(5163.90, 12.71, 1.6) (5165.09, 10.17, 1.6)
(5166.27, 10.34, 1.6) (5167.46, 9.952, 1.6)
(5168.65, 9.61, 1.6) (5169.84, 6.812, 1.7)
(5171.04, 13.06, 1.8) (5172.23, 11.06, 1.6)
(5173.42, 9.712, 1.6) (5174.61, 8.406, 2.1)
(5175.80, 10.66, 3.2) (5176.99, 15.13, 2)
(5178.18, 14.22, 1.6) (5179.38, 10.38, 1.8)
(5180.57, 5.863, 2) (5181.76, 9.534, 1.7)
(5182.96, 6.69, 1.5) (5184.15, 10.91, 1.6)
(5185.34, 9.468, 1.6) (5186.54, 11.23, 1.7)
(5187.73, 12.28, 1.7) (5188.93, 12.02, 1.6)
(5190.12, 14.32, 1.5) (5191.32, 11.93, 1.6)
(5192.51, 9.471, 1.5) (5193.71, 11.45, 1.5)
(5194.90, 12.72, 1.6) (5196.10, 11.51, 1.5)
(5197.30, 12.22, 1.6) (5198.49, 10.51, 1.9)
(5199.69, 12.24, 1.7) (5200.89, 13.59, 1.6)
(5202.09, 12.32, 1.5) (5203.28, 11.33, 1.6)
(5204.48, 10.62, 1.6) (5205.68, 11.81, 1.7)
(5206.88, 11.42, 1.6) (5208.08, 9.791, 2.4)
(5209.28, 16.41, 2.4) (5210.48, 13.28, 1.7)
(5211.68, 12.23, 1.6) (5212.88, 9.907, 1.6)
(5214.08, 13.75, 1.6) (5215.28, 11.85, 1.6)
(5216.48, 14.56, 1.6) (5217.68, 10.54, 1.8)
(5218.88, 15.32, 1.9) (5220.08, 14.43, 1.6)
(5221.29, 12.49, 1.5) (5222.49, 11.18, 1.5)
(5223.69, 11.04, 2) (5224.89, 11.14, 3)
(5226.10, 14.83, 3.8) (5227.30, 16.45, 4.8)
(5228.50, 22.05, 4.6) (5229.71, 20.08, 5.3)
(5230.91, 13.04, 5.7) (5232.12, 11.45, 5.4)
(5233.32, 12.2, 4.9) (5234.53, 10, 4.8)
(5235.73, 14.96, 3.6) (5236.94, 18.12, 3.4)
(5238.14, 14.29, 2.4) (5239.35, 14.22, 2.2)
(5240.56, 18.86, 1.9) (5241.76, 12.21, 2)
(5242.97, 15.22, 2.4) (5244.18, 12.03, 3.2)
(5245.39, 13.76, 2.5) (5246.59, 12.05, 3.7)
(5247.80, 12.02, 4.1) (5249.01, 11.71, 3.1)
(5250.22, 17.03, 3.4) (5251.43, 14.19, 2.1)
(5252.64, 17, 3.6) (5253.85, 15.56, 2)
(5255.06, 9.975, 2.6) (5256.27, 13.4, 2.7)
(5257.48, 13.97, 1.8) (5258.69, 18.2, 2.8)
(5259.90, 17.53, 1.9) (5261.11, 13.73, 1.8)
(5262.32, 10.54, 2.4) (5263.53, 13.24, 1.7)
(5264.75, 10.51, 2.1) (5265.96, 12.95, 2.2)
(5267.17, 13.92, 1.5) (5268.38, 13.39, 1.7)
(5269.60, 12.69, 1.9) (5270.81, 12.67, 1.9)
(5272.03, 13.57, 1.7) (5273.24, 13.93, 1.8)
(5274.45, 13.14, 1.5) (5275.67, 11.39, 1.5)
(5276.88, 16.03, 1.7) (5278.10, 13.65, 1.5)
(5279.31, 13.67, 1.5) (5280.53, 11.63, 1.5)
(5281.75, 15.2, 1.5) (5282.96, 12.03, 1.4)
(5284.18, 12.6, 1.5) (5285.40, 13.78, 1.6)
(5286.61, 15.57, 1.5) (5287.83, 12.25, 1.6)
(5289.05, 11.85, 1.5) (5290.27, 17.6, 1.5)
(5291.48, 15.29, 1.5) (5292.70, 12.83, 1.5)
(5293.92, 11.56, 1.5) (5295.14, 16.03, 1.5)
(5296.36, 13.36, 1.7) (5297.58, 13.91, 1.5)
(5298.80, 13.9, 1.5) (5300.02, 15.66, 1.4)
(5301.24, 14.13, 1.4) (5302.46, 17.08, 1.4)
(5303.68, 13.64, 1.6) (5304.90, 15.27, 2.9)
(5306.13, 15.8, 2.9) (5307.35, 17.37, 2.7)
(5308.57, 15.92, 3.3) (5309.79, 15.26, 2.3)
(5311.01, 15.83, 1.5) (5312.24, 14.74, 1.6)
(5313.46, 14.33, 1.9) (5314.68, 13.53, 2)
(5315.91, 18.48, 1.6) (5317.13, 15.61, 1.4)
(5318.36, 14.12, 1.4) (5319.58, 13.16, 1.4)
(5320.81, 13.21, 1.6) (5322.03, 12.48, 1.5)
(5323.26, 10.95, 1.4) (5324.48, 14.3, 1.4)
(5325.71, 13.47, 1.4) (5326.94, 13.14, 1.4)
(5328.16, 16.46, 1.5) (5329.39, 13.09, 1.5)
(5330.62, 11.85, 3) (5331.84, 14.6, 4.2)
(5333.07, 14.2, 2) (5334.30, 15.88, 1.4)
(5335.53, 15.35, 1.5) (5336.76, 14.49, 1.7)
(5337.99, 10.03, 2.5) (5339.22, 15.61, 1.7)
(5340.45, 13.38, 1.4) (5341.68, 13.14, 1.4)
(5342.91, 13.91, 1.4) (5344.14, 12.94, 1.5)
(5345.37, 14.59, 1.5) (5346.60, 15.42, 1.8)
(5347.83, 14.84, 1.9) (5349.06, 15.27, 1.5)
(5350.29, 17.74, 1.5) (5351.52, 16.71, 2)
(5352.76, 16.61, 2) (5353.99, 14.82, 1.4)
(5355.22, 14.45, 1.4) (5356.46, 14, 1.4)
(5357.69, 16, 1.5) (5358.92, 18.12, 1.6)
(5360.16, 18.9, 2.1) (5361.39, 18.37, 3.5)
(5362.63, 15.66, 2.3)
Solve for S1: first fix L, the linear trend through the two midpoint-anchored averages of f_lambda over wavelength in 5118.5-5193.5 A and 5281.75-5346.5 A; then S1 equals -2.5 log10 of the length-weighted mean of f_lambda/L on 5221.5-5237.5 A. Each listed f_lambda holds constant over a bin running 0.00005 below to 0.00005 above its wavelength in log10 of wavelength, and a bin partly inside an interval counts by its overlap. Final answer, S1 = -0.11 mag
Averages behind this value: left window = 11.8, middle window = 14.3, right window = 14.2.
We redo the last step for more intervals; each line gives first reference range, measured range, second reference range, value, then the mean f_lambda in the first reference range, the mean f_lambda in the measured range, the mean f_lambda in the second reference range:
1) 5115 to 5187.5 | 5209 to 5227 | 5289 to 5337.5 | 0.00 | 11.8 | 12.9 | 14.5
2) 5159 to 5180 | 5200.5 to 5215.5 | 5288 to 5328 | -0.02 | 11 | 12.2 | 14.5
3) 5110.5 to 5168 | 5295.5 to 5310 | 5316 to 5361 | -0.07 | 12.3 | 15.1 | 14.6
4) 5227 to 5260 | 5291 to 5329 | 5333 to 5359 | 0.02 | 14.6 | 14.5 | 14.8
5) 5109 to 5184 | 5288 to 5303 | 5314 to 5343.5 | -0.06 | 11.9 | 14.4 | 13.9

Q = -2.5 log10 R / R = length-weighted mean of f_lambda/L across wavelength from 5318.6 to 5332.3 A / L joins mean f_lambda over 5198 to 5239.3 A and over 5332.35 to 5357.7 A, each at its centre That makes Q 0.09 mag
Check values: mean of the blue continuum 13.2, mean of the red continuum 14.7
